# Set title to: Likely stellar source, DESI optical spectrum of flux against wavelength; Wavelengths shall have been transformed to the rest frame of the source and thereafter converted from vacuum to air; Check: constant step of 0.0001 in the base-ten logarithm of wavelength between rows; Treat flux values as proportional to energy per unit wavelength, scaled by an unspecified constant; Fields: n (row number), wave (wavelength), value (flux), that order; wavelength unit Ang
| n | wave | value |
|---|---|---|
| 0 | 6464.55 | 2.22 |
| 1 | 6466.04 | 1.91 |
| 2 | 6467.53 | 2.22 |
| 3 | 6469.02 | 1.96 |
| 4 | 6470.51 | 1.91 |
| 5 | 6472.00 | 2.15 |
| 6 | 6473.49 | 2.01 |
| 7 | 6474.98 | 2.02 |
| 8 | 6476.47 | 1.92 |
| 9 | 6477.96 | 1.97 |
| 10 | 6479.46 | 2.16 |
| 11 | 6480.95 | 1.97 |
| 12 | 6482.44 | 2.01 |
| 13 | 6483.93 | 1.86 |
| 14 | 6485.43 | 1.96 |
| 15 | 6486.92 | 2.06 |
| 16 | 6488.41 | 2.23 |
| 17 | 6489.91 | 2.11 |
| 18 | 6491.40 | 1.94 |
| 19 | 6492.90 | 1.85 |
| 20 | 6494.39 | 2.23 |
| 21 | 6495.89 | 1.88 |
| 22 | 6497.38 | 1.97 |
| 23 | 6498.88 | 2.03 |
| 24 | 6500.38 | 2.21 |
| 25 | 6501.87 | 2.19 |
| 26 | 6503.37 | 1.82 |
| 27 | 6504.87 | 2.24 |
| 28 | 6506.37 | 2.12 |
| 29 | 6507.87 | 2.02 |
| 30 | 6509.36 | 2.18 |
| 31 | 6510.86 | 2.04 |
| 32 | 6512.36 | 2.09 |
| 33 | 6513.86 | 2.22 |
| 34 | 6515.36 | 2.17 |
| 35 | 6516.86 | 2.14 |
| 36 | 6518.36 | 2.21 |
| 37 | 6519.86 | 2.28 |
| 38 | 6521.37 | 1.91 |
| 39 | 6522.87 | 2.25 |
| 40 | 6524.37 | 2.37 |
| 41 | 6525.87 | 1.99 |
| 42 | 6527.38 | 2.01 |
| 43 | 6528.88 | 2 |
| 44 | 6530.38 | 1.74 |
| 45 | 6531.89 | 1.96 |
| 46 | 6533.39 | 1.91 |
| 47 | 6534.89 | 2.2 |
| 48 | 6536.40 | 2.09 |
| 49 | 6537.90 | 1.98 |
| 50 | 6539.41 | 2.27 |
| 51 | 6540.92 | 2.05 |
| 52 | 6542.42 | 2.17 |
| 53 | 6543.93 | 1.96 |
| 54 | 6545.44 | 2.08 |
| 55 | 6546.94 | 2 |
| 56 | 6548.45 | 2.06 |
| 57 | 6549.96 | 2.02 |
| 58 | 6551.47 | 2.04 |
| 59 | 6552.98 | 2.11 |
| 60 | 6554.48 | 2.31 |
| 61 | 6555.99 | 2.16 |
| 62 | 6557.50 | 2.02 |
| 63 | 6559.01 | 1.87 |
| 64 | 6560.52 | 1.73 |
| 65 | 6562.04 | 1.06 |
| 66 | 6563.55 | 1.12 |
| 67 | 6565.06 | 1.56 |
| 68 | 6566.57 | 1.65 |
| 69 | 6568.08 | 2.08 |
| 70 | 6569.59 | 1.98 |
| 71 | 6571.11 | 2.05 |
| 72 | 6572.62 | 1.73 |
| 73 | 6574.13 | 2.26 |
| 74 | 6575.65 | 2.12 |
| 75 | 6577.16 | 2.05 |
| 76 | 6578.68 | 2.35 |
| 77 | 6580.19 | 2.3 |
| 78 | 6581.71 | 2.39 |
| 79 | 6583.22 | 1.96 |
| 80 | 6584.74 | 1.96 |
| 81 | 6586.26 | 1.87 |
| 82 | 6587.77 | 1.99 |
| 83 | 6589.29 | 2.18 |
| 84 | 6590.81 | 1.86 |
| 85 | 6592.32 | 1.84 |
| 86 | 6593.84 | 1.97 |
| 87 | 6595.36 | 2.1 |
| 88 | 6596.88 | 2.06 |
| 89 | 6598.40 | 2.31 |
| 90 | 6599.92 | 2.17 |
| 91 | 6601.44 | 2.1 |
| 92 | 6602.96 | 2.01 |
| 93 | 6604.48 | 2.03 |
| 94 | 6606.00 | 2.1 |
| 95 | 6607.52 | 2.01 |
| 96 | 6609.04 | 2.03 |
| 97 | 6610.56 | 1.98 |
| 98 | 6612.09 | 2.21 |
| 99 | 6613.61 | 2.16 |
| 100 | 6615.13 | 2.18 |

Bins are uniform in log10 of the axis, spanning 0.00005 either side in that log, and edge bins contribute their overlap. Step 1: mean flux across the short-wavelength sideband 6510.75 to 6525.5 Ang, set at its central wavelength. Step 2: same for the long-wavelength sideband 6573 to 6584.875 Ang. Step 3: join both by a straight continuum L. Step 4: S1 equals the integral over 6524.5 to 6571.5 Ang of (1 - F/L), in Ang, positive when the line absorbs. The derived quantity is 4.8 Ang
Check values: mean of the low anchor 2.17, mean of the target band 1.95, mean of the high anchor 2.17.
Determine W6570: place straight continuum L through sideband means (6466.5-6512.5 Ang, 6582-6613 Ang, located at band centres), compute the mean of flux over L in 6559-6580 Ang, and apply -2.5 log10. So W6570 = 0.11 mag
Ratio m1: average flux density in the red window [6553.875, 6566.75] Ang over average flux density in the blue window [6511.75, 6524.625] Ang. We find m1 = 0.79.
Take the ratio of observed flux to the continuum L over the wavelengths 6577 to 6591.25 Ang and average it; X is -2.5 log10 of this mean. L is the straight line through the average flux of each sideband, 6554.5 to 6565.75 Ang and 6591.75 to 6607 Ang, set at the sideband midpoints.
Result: -0.10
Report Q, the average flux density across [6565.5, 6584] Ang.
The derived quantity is 2.07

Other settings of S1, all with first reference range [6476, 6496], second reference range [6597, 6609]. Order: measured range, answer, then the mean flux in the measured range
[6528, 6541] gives 0.2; 2.02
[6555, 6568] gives 2.4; 1.68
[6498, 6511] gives -0.4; 2.1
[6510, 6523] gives -0.7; 2.14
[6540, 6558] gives -0.2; 2.08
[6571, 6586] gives -0.2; 2.11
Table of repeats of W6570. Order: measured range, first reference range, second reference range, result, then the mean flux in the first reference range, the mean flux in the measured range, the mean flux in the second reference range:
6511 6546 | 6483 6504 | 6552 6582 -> -0.06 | 2.03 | 2.09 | 1.94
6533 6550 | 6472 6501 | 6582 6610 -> -0.02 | 2.02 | 2.07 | 2.04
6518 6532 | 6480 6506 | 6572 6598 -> -0.01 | 2.04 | 2.07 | 2.06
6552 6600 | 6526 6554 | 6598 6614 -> 0.05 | 2.04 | 1.97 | 2.09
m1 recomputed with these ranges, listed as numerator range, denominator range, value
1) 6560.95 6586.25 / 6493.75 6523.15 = 0.91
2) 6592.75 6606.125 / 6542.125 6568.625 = 1.11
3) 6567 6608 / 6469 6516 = 1.01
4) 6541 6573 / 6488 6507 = 0.92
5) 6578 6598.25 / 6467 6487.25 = 1.03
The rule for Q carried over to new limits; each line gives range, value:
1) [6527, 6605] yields 2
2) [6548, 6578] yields 1.9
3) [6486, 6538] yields 2.08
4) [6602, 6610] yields 2.04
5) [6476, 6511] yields 2.04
